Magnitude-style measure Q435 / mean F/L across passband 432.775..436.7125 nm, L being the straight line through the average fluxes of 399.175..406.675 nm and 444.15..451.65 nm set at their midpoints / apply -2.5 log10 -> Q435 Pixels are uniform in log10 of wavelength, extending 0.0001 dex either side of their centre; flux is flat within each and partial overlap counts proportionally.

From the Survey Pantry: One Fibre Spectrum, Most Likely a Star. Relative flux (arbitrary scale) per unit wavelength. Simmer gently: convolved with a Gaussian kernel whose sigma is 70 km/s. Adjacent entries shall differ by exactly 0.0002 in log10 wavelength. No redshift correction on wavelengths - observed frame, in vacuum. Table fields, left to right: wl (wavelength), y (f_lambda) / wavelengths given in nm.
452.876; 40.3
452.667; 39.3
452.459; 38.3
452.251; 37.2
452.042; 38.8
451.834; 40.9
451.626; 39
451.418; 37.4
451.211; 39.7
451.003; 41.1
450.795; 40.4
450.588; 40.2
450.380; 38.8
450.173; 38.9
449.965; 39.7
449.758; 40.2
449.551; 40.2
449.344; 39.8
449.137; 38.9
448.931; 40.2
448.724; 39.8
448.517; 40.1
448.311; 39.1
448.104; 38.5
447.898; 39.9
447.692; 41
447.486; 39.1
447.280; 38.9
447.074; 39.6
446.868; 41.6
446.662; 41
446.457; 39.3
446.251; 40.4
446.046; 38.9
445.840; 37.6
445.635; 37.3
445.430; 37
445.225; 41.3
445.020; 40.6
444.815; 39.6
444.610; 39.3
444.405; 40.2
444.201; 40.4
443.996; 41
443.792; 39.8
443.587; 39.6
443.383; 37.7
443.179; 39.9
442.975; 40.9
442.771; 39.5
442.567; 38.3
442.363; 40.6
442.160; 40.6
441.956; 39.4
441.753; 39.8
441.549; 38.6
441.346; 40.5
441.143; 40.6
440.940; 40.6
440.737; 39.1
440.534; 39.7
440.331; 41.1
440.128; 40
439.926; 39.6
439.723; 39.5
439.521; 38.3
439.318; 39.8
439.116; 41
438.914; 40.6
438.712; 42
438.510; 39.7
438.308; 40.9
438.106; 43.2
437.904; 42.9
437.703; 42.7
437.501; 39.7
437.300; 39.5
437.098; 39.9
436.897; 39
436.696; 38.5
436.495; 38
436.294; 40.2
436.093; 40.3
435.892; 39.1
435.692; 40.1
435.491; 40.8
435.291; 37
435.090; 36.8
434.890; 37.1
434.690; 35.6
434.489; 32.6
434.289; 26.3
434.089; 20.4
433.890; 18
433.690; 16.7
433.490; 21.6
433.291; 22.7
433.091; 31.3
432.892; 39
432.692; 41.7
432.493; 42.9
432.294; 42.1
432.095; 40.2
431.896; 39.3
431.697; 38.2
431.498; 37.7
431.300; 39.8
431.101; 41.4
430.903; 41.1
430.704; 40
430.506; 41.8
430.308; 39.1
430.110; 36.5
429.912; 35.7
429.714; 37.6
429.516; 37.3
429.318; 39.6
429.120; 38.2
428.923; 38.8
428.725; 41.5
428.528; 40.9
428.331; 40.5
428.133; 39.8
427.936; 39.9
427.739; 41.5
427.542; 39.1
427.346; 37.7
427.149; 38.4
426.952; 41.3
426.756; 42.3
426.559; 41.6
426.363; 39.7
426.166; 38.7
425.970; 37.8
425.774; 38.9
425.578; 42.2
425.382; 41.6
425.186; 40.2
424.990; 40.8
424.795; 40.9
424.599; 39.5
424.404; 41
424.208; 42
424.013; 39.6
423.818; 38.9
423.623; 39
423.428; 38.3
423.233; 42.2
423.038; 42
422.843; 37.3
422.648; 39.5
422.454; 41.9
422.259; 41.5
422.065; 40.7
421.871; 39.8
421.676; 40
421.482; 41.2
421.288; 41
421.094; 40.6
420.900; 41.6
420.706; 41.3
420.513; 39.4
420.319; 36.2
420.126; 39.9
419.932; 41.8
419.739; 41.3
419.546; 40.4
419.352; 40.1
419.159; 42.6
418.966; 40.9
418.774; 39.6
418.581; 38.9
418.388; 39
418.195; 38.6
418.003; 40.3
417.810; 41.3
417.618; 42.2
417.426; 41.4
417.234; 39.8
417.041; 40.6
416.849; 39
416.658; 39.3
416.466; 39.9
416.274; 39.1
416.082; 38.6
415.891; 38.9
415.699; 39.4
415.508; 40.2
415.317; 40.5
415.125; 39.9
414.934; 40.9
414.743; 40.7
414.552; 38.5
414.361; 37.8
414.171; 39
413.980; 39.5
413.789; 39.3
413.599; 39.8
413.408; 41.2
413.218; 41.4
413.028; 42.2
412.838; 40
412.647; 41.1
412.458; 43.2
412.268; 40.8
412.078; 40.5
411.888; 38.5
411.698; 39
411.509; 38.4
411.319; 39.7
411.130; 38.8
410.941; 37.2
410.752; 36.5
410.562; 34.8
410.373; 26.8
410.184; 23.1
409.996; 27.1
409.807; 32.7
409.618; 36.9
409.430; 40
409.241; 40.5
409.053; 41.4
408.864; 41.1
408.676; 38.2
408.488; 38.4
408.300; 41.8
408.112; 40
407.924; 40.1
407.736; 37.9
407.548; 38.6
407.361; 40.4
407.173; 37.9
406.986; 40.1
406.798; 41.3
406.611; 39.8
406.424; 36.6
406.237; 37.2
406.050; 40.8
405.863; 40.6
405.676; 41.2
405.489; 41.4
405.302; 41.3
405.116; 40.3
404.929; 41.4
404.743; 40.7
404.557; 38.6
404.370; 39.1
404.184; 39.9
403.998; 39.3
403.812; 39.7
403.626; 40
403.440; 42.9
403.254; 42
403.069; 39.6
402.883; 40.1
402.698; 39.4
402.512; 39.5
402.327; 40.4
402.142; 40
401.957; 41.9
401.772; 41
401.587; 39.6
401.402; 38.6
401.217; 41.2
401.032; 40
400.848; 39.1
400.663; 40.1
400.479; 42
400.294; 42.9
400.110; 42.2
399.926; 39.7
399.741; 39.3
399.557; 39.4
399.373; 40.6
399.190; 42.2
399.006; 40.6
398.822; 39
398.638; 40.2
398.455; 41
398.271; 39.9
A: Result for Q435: 0.22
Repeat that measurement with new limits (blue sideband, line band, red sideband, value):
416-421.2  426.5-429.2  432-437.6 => -0.08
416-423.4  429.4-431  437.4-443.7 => 0.04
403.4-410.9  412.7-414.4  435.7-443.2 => -0.04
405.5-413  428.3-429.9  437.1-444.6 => 0.01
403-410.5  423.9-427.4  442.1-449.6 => -0.03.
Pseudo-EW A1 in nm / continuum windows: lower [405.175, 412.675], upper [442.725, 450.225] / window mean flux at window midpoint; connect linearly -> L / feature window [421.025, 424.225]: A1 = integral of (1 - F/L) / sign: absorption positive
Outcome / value -0.12 nm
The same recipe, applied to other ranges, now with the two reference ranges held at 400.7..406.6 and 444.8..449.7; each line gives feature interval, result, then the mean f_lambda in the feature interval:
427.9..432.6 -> 0.024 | 39.6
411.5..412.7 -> -0.009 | 40.3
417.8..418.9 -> 0.011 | 39.5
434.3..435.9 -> 0.123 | 36.7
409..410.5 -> 0.250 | 33.4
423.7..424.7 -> -0.008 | 40.2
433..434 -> 0.448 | 22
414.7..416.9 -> 0.015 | 39.7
